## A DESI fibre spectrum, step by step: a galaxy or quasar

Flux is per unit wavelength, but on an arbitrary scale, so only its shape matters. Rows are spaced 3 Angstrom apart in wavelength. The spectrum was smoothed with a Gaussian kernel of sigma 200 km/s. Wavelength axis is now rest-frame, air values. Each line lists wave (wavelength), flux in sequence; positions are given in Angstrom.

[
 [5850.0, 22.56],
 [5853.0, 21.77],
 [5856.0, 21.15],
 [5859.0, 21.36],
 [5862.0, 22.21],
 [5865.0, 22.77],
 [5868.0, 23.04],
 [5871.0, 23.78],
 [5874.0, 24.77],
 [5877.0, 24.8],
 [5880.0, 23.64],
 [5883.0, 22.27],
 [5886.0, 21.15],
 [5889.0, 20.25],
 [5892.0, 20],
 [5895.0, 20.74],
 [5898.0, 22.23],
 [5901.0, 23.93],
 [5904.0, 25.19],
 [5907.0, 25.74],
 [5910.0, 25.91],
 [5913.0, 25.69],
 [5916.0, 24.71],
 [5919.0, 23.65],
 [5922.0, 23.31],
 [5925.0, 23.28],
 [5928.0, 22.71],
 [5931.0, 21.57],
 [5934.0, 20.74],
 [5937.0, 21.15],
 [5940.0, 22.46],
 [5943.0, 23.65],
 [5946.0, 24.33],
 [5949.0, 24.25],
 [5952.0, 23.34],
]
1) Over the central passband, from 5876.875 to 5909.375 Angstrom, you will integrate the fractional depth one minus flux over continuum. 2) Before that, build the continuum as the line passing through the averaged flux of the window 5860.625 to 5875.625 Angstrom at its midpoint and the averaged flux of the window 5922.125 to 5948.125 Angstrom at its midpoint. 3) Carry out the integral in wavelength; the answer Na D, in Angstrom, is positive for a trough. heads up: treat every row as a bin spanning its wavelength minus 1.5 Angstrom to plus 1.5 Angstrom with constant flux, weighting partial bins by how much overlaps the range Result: 0.46 Angstrom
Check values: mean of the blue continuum 23.3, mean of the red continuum 22.6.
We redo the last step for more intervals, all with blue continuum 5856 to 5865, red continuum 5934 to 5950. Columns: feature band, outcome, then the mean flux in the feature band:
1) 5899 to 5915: -1.9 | 25.2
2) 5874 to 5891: -0.3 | 22.6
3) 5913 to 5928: -0.8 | 23.8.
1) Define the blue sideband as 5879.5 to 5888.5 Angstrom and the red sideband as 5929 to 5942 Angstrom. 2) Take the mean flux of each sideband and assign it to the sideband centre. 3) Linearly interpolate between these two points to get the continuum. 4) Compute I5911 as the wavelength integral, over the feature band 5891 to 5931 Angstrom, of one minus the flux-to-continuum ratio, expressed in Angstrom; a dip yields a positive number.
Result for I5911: -3.3 Angstrom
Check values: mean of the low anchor 22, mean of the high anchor 21.6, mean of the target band 23.6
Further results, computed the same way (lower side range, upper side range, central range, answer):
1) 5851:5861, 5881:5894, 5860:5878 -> -1.8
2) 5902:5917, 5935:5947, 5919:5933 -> 0.7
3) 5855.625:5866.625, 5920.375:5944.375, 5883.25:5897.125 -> 0.8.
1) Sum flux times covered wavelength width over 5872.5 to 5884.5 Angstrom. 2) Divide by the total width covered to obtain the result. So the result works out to 23.9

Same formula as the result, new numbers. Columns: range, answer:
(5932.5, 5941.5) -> 21.4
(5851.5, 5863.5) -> 21.6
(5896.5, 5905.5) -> 23.8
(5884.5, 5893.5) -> 20.5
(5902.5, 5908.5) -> 25.5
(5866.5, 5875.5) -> 23.9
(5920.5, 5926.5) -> 23.3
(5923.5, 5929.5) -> 23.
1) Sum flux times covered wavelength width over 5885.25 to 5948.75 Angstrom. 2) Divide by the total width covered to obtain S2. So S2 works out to 23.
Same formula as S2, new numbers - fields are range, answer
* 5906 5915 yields 25.7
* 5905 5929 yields 24.4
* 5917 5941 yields 22.4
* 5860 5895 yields 22.5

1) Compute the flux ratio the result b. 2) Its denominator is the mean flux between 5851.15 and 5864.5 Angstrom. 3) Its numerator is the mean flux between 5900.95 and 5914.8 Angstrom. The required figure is 1.17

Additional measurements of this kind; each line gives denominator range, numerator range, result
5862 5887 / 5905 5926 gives 1.06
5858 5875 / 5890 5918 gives 1.03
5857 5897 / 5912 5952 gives 1.04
